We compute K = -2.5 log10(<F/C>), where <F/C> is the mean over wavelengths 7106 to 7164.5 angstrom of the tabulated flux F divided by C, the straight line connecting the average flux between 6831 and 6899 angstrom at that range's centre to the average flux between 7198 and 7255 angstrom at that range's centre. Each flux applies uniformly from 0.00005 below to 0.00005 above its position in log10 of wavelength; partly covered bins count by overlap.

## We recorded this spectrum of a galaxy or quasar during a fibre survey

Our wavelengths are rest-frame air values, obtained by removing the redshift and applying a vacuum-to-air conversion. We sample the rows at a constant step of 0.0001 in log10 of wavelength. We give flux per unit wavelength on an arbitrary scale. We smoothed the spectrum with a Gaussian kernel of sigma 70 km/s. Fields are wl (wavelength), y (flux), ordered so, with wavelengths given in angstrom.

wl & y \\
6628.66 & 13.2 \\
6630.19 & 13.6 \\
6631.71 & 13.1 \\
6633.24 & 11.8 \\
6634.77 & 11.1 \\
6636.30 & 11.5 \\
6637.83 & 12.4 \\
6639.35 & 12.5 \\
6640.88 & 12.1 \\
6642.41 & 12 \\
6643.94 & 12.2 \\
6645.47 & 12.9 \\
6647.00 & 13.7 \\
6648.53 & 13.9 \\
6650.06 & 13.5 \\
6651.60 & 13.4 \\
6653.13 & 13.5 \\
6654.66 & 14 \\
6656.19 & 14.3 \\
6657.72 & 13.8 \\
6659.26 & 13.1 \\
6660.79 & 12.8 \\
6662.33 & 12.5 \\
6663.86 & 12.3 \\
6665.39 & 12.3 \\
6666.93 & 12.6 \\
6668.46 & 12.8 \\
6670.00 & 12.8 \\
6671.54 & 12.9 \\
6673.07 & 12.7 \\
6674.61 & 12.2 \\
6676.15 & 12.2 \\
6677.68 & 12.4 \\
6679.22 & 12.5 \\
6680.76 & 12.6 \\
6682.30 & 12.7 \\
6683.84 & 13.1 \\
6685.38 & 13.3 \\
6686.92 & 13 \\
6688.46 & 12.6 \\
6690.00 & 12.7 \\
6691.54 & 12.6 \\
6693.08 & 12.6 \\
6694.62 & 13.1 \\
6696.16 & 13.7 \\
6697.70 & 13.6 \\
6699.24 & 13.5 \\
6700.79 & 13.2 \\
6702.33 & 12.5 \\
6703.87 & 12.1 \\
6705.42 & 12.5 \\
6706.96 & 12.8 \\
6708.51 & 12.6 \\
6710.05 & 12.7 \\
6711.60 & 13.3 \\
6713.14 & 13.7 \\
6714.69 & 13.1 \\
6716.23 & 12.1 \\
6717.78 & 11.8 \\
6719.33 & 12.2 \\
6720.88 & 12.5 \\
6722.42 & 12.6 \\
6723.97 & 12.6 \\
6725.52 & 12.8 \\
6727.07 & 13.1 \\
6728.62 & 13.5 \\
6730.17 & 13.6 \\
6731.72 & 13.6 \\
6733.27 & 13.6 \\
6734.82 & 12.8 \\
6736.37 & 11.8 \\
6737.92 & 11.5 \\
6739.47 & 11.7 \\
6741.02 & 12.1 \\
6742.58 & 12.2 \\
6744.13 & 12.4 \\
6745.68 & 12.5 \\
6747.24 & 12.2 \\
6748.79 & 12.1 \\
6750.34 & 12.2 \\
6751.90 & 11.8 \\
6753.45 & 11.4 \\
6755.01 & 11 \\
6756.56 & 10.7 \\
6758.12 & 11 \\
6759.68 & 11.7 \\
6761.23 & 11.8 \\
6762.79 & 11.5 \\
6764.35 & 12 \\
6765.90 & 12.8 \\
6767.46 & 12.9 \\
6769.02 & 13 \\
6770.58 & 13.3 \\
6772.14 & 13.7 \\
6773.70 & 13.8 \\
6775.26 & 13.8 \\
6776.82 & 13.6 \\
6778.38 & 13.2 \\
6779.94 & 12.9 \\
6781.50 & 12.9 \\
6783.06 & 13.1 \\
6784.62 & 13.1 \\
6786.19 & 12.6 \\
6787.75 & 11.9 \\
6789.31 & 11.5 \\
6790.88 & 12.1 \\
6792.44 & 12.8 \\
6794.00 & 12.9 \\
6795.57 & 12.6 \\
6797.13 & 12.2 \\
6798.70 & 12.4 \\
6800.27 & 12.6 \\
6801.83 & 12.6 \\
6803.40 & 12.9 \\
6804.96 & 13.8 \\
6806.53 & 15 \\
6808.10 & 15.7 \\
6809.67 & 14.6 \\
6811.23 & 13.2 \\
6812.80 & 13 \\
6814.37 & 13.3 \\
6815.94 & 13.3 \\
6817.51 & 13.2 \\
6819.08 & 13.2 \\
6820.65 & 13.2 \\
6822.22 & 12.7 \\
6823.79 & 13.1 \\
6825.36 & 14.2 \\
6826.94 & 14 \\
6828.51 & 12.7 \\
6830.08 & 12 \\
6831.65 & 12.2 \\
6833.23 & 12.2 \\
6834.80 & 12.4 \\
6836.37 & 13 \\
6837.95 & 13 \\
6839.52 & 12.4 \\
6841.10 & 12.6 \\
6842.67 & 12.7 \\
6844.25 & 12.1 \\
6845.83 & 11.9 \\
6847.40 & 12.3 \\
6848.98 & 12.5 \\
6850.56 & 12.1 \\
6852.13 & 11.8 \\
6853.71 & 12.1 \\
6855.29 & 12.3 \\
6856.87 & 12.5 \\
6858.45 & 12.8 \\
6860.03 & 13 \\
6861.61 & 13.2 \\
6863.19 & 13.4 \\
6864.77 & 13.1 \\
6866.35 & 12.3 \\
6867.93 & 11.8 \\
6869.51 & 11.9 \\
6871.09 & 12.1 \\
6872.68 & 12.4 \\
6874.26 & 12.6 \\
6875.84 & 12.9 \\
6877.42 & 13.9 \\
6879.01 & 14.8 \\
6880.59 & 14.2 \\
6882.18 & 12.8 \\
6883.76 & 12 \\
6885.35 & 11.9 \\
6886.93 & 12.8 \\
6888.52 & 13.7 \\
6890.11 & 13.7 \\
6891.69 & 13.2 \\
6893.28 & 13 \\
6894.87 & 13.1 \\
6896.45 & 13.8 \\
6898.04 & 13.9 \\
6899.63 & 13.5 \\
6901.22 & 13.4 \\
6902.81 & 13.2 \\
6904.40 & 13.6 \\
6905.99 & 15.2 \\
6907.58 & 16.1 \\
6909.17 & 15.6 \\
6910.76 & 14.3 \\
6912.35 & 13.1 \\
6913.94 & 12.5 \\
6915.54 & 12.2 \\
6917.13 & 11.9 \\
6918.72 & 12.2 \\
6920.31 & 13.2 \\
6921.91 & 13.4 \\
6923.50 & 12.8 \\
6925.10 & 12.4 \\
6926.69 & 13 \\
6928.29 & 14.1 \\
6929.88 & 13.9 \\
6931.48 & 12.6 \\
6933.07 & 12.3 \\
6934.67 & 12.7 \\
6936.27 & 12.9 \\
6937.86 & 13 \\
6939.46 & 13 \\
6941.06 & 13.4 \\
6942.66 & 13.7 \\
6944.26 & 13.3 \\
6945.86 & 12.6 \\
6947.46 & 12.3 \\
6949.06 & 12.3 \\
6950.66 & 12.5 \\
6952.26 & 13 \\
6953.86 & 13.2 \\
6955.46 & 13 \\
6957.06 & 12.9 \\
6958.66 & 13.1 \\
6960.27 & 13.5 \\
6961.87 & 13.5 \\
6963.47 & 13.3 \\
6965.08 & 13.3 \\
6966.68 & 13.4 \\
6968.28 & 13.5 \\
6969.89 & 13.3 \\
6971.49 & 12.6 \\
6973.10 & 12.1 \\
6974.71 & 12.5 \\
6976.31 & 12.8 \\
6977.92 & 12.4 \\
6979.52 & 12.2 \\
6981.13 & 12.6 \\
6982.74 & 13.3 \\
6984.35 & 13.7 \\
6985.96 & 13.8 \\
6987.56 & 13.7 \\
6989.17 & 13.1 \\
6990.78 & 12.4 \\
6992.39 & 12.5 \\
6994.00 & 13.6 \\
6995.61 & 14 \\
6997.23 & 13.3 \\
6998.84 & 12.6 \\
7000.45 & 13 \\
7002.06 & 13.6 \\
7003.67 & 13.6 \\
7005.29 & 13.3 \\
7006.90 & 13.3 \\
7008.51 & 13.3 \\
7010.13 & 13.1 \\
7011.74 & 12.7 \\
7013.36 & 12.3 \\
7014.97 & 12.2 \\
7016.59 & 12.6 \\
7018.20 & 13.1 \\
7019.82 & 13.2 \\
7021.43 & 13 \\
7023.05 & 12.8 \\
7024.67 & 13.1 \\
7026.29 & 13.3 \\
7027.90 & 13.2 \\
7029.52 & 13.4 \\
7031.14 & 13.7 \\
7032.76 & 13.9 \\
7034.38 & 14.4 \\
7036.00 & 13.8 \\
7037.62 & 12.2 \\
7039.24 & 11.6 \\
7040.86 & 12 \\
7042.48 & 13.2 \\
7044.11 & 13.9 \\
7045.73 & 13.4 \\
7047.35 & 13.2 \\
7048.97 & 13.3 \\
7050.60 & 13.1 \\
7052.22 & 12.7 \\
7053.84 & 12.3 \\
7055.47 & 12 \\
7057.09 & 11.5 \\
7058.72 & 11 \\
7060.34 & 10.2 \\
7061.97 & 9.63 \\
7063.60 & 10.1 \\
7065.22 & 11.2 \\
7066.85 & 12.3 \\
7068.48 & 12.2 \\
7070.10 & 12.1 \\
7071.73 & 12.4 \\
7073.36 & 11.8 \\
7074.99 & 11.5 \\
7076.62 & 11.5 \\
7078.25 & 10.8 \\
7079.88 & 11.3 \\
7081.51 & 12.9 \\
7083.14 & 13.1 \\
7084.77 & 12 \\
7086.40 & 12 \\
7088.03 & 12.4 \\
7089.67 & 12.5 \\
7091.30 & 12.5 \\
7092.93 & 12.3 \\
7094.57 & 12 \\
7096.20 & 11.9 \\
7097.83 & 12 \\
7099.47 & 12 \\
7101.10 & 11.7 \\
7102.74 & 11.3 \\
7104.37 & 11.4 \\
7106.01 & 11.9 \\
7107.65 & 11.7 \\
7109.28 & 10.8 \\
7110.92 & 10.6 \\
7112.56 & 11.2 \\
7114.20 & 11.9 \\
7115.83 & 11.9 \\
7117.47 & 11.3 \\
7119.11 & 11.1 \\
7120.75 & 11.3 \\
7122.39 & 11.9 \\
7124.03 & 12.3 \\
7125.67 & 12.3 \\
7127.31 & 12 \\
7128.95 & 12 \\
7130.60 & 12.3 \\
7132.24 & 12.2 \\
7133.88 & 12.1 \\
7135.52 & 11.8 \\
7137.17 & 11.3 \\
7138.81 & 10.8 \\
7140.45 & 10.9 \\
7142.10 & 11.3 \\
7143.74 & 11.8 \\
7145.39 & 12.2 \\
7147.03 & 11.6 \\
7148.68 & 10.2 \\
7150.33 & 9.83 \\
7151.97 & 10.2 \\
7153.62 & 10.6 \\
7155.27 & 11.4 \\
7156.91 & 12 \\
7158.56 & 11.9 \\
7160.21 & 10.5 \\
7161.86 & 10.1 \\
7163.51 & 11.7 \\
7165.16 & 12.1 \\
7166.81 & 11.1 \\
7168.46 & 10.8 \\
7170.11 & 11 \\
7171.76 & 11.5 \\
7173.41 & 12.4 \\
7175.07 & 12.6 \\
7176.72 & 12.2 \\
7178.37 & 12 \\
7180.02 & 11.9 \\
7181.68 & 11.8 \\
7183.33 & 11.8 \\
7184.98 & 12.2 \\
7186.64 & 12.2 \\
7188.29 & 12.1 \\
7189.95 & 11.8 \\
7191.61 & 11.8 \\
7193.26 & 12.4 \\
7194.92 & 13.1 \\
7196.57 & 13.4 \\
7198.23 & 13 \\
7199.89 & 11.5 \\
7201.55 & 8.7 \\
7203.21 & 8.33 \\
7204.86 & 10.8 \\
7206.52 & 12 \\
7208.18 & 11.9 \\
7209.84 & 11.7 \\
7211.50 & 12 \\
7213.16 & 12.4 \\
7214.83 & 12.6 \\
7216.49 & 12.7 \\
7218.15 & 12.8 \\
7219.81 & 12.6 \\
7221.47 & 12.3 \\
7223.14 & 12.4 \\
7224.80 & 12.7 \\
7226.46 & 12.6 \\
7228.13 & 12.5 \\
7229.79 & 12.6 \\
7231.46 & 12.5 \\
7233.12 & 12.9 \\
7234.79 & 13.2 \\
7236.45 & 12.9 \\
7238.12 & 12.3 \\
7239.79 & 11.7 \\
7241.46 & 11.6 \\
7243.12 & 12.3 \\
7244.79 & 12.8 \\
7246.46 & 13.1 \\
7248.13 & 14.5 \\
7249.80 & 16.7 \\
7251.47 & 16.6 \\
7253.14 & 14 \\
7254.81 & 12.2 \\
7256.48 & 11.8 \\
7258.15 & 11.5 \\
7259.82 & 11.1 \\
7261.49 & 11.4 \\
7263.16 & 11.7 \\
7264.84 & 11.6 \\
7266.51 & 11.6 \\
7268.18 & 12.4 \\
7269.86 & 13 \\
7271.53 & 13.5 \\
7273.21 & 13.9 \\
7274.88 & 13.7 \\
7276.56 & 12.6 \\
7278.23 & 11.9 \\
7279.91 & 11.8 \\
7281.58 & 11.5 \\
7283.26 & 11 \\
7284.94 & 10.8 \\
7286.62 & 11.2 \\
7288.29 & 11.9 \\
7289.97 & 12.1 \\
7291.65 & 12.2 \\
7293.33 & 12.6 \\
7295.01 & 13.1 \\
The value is 0.10 mag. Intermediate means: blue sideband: 12.8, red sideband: 12.5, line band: 11.4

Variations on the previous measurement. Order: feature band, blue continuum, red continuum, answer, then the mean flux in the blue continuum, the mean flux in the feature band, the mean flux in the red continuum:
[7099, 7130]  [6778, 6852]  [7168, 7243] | 0.06 mag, 12.9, 11.6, 12.1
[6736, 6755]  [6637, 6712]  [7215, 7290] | 0.08 mag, 12.9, 12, 12.5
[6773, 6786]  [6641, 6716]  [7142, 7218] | -0.05 mag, 12.9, 13.3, 11.6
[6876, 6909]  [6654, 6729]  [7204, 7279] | -0.07 mag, 12.8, 13.6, 12.6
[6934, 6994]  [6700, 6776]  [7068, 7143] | -0.08 mag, 12.5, 13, 11.8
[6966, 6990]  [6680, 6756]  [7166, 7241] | -0.06 mag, 12.6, 13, 12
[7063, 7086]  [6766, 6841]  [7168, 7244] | 0.05 mag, 13.1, 11.8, 12.1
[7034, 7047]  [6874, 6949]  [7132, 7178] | -0.07 mag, 13.3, 13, 11.4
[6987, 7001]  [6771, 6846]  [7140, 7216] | -0.07 mag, 13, 13.1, 11.6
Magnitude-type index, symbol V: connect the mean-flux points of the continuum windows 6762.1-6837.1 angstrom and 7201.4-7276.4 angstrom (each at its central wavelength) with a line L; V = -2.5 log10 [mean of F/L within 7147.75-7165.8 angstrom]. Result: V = 0.151 mag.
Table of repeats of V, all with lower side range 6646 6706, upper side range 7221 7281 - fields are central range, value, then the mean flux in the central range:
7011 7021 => 0.010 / 12.7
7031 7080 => 0.053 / 12.2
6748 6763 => 0.125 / 11.5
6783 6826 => -0.016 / 13.1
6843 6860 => 0.052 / 12.3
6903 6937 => -0.039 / 13.3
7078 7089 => 0.056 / 12.1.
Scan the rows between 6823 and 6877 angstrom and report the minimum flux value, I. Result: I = 11.8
